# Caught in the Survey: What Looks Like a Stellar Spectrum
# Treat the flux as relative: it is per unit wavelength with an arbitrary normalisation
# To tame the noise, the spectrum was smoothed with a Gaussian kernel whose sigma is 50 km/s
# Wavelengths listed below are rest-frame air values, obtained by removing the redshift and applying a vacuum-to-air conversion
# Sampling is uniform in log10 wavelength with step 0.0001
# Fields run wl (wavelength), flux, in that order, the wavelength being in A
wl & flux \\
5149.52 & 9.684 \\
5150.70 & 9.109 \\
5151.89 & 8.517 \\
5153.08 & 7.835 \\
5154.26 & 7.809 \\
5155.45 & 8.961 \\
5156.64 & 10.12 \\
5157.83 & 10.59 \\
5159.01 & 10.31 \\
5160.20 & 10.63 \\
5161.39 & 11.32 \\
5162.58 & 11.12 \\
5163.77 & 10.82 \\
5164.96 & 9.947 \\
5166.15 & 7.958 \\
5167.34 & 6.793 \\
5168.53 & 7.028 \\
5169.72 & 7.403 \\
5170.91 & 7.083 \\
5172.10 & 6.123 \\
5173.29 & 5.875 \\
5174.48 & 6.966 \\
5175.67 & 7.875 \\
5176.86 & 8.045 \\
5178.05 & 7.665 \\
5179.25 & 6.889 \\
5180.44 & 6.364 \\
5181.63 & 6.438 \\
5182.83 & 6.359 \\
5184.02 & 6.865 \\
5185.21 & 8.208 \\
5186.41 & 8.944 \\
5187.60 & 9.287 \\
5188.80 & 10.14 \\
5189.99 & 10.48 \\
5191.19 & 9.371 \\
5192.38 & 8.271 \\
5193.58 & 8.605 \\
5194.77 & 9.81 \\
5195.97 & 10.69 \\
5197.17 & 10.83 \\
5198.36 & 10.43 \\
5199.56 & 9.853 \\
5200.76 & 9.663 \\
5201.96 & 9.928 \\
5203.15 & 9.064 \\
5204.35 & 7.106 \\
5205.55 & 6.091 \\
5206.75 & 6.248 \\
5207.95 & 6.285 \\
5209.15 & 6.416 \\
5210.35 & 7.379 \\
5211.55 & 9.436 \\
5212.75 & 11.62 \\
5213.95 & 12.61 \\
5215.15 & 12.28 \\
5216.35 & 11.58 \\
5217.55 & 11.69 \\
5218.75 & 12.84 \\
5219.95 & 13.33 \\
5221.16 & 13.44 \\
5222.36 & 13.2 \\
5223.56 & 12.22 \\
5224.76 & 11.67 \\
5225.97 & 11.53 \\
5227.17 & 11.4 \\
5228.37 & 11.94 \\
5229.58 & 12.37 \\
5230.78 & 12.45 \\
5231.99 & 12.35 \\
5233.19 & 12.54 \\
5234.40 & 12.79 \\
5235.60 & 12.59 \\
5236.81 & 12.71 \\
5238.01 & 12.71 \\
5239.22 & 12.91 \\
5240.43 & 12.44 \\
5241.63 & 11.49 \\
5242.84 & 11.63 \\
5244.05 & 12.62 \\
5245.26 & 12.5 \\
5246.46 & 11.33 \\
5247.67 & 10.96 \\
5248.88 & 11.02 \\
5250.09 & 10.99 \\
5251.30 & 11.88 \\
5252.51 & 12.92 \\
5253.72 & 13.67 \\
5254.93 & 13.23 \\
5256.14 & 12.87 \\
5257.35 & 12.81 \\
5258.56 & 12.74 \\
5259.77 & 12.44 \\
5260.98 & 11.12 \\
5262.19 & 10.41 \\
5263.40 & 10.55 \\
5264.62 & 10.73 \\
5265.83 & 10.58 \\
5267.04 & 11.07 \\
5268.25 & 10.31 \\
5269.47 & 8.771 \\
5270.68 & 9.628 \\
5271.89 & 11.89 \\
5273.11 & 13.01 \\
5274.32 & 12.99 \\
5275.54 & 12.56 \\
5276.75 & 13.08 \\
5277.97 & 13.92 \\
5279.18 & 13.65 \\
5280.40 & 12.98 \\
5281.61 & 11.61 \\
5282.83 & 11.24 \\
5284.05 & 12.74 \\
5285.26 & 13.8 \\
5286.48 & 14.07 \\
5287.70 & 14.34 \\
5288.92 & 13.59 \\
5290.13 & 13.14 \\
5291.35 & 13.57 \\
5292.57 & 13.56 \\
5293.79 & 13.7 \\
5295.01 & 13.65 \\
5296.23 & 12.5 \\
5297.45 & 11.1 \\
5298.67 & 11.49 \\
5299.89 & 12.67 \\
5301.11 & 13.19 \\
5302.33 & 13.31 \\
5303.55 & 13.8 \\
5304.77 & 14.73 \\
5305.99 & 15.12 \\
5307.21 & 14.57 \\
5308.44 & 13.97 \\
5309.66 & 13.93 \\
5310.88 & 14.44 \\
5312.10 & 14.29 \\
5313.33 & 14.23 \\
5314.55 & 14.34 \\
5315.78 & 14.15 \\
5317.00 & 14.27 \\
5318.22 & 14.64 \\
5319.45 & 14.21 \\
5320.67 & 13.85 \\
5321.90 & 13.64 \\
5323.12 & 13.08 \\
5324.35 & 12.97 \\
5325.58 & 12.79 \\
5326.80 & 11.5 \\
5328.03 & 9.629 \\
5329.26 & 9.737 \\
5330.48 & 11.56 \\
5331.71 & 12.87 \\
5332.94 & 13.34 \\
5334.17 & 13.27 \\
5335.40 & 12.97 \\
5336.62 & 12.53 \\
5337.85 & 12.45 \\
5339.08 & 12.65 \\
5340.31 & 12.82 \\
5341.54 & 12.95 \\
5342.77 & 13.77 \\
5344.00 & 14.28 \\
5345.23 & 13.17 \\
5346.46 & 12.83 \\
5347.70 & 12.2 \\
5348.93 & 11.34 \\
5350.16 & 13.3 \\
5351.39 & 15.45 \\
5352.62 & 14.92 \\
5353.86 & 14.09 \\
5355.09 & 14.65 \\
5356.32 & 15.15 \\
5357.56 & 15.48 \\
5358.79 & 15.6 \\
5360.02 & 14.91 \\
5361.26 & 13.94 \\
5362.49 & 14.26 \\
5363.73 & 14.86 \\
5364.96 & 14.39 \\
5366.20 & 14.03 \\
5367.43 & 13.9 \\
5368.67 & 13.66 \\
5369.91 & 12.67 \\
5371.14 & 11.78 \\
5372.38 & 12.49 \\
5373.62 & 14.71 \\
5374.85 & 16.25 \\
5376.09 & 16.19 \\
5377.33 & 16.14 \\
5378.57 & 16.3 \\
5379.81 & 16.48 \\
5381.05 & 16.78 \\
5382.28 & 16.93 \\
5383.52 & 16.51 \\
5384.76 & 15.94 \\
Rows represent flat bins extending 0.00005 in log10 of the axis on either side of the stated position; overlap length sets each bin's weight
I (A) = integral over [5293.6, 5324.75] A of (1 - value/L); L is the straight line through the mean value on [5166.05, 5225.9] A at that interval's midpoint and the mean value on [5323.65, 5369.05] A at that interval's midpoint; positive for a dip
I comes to -3.5 A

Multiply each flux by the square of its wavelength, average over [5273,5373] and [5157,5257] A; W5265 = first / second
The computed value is 1.37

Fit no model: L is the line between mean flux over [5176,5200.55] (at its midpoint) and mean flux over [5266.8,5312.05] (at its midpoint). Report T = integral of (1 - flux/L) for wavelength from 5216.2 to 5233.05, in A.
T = -3.5 A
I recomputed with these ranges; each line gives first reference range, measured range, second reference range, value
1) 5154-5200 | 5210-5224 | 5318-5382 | -2.9 A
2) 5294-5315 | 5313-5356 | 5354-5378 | 2.7 A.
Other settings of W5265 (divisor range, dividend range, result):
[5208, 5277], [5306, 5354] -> 1.17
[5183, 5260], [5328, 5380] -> 1.32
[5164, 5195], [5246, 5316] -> 1.67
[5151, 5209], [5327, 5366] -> 1.68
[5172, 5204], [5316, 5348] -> 1.60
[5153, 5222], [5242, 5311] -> 1.43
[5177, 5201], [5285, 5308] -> 1.61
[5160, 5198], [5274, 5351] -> 1.64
